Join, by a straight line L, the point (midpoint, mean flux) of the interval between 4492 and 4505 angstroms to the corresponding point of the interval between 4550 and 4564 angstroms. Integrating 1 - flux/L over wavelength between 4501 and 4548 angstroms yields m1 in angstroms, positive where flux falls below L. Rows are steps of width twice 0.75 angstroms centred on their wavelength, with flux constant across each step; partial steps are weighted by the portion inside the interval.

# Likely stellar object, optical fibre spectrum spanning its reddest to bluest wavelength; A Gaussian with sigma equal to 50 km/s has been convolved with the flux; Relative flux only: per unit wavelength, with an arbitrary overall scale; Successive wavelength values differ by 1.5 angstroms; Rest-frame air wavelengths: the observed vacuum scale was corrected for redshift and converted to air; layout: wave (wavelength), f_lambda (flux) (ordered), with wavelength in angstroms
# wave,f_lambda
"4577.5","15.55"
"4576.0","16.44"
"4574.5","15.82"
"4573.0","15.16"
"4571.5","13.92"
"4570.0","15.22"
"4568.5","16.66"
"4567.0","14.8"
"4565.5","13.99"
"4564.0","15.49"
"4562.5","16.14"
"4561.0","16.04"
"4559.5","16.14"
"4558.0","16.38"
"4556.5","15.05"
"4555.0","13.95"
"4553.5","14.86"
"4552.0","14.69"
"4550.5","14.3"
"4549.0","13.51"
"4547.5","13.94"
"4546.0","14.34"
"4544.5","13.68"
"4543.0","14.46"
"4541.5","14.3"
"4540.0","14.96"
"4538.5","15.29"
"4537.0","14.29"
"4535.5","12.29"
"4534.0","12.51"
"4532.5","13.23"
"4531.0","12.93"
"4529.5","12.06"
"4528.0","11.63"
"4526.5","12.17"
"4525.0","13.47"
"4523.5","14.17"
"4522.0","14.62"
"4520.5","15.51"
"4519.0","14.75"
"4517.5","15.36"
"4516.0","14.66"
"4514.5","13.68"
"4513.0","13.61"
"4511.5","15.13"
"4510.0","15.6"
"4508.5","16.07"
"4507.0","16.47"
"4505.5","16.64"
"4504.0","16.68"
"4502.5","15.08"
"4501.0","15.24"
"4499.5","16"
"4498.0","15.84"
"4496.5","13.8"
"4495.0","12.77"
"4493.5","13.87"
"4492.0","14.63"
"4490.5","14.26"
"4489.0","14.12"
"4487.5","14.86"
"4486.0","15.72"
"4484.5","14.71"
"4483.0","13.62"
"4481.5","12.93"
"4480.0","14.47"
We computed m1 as 2.4 angstroms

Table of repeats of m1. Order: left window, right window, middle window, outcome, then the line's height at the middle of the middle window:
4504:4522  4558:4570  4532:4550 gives 1.80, 15.5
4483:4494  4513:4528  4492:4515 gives -1.23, 14.3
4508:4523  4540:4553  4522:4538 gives 1.72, 14.6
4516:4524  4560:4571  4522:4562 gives 2.95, 15.2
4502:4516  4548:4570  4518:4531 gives 1.51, 15.3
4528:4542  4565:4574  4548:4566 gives -0.75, 14.4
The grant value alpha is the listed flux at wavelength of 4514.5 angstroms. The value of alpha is 13.68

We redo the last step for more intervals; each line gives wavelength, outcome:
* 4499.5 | 16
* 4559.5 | 16.14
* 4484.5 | 14.71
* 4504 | 16.68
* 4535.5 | 12.29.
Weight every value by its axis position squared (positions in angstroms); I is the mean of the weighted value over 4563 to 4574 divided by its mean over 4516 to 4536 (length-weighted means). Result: 1.14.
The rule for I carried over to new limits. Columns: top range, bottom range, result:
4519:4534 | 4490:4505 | 0.91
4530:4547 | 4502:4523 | 0.92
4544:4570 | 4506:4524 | 1.02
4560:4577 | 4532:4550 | 1.12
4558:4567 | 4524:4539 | 1.22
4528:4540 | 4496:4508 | 0.85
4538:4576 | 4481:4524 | 1.03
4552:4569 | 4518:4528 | 1.12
